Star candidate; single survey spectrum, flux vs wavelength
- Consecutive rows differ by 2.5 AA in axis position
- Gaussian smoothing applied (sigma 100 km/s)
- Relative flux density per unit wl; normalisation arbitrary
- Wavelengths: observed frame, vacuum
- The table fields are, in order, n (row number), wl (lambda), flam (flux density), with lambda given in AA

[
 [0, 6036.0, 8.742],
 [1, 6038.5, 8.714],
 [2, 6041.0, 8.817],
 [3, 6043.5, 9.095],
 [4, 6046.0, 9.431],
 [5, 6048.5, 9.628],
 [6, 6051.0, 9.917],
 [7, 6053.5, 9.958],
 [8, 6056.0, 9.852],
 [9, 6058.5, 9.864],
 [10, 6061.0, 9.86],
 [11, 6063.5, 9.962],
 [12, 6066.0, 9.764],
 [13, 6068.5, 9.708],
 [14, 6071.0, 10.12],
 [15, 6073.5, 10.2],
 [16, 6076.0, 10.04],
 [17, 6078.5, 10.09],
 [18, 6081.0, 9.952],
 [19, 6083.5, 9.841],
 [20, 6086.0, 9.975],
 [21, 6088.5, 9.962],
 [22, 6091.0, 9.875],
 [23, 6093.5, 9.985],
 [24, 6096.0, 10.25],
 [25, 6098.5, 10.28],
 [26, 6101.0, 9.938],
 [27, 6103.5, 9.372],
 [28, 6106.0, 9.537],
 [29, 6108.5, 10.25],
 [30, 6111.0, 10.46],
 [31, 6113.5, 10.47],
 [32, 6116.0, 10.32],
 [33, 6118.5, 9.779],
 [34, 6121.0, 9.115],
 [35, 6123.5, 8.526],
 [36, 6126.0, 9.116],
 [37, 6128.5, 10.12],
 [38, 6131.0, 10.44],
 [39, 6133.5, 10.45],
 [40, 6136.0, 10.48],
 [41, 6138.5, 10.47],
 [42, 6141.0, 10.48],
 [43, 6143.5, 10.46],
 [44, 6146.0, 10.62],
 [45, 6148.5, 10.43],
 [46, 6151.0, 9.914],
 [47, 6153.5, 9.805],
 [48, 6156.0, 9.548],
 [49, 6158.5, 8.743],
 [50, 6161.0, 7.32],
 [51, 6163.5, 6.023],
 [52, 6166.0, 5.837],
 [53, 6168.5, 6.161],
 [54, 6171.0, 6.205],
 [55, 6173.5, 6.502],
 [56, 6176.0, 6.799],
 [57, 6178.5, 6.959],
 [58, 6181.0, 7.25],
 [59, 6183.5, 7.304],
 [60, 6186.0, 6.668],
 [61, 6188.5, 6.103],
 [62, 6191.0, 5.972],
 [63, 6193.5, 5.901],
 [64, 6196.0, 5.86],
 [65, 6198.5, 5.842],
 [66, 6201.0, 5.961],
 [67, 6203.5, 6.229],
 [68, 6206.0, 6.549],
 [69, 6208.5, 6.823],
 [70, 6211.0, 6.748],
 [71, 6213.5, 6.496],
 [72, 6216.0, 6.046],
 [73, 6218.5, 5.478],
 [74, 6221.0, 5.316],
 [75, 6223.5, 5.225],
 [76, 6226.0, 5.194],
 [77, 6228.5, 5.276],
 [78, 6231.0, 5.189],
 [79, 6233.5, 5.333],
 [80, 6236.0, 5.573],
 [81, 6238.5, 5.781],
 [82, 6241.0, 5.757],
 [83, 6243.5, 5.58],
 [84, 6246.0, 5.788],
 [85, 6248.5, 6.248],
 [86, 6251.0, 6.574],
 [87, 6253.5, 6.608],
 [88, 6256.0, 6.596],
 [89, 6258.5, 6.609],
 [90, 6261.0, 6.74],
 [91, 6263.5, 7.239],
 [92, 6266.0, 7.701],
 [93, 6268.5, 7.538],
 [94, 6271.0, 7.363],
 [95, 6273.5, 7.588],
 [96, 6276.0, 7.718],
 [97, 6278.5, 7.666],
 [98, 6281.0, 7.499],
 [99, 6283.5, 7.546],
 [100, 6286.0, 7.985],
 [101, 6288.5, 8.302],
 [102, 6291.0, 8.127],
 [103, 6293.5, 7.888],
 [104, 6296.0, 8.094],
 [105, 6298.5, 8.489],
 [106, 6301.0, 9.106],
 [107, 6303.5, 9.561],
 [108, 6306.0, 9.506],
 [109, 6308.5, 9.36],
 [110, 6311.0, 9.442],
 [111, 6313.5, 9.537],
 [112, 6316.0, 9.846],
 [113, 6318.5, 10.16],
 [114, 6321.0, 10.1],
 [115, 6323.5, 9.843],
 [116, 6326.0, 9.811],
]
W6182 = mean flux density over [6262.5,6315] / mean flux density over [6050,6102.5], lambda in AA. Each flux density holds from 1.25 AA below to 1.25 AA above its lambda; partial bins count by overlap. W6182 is 0.8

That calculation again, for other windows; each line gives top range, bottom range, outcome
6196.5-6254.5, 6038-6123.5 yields 0.60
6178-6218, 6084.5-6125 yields 0.65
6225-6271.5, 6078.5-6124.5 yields 0.63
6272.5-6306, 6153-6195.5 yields 1.18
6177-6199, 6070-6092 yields 0.64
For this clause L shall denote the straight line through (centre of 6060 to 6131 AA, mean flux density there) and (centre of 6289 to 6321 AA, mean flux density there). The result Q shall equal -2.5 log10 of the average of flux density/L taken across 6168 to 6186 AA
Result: 0.38 mag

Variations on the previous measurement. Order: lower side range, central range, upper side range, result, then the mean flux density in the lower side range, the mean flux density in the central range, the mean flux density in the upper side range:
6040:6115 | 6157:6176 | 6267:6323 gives 0.36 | 9.89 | 6.73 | 8.58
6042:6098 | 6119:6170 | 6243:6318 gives 0.00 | 9.88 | 9.2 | 7.84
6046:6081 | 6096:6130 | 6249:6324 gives -0.03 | 9.9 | 9.81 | 8.18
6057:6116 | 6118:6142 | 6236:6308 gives -0.06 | 10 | 9.9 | 7.39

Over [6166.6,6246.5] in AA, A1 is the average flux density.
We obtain 6.06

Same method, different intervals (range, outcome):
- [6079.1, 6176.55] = 9.35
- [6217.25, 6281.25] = 6.34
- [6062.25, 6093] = 9.96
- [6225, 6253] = 5.69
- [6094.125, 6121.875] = 9.99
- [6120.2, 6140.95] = 9.89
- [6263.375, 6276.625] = 7.54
